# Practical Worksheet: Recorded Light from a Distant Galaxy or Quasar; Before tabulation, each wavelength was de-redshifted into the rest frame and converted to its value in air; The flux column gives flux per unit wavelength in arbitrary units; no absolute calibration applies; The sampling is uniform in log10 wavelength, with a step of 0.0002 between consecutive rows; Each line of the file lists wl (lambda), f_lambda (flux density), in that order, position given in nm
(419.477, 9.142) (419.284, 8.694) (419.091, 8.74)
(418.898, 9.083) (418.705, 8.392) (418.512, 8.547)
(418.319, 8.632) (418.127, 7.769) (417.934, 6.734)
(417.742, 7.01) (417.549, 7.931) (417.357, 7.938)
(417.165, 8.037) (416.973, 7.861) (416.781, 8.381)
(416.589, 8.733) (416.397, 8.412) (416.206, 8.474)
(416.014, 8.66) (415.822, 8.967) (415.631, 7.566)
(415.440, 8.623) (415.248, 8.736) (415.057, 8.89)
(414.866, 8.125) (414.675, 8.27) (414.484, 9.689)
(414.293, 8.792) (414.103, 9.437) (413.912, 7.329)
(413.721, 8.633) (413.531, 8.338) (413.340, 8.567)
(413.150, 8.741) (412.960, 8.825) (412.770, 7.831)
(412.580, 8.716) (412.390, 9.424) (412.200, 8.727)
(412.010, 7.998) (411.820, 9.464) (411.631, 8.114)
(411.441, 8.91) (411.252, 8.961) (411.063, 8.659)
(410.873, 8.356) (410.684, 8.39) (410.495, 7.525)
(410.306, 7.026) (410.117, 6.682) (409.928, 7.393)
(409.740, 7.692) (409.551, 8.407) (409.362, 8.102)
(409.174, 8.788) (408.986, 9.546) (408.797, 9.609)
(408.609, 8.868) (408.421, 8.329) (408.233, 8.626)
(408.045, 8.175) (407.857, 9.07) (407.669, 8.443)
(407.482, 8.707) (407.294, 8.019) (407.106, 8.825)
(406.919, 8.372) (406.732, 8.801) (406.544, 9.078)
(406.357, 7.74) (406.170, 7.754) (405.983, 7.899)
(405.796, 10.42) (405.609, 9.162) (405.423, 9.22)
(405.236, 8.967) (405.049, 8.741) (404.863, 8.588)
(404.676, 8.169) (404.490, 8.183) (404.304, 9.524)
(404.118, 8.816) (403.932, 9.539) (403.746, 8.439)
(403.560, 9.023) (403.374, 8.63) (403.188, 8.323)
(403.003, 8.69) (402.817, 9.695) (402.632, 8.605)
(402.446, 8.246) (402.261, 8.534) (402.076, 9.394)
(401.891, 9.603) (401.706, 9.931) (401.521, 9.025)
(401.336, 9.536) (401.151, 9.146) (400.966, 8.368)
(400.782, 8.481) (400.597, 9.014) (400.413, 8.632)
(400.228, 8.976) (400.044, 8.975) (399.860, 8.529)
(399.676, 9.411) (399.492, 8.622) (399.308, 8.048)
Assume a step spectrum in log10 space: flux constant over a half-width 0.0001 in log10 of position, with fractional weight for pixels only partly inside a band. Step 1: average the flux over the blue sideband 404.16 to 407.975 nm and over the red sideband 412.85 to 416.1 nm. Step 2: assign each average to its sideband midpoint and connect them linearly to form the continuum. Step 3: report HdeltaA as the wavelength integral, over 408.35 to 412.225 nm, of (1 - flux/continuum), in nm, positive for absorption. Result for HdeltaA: 0.13 nm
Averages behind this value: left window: 8.68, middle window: 8.35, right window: 8.6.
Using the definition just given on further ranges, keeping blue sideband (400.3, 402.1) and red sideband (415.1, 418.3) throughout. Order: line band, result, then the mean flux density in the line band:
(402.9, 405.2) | 0.05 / 8.73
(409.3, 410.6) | 0.15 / 7.54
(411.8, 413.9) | -0.05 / 8.58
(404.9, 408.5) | 0.04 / 8.65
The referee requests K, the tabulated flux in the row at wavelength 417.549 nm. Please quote 7.931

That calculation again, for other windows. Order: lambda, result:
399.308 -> 8.048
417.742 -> 7.01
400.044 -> 8.975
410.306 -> 7.026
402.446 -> 8.246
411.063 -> 8.659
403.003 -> 8.69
